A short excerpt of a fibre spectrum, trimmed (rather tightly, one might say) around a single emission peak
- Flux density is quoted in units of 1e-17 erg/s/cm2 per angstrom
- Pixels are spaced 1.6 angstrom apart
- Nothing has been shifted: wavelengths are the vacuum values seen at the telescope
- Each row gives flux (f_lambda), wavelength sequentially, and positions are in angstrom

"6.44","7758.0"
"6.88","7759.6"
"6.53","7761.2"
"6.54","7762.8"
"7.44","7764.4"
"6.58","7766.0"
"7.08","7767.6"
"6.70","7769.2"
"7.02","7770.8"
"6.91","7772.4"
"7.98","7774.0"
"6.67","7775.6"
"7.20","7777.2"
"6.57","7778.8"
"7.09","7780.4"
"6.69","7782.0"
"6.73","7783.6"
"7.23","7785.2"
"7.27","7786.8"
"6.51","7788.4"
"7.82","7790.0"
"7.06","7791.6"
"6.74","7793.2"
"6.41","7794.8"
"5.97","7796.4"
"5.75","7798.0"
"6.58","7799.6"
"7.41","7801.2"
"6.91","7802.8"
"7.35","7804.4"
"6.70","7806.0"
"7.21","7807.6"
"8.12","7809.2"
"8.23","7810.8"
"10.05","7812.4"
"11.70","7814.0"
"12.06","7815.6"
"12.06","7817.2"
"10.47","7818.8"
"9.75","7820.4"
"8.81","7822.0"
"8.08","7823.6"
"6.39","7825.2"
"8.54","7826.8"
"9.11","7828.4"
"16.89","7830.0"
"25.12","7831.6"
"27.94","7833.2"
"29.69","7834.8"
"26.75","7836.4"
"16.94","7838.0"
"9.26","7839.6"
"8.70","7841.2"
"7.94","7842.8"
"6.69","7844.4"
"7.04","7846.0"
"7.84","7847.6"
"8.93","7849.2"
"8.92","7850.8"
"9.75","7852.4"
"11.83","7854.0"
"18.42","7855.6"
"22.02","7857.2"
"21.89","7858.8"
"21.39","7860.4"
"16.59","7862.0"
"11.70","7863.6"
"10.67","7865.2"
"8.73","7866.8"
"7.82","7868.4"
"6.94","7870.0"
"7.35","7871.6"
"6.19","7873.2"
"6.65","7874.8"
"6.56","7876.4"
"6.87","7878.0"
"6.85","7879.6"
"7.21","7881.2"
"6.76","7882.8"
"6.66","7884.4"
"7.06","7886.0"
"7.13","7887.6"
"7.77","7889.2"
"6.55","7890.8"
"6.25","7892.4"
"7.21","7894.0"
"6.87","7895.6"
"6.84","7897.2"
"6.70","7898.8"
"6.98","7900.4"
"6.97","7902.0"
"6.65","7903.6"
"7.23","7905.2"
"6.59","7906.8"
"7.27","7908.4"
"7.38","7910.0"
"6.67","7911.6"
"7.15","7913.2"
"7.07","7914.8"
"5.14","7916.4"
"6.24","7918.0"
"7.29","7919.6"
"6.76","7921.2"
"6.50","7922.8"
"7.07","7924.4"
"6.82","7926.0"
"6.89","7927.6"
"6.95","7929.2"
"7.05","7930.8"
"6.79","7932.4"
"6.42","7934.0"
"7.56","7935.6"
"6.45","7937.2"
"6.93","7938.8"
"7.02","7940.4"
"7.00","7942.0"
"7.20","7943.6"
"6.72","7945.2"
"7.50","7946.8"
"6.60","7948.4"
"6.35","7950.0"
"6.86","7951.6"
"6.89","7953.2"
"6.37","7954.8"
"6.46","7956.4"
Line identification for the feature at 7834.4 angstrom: Halpha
